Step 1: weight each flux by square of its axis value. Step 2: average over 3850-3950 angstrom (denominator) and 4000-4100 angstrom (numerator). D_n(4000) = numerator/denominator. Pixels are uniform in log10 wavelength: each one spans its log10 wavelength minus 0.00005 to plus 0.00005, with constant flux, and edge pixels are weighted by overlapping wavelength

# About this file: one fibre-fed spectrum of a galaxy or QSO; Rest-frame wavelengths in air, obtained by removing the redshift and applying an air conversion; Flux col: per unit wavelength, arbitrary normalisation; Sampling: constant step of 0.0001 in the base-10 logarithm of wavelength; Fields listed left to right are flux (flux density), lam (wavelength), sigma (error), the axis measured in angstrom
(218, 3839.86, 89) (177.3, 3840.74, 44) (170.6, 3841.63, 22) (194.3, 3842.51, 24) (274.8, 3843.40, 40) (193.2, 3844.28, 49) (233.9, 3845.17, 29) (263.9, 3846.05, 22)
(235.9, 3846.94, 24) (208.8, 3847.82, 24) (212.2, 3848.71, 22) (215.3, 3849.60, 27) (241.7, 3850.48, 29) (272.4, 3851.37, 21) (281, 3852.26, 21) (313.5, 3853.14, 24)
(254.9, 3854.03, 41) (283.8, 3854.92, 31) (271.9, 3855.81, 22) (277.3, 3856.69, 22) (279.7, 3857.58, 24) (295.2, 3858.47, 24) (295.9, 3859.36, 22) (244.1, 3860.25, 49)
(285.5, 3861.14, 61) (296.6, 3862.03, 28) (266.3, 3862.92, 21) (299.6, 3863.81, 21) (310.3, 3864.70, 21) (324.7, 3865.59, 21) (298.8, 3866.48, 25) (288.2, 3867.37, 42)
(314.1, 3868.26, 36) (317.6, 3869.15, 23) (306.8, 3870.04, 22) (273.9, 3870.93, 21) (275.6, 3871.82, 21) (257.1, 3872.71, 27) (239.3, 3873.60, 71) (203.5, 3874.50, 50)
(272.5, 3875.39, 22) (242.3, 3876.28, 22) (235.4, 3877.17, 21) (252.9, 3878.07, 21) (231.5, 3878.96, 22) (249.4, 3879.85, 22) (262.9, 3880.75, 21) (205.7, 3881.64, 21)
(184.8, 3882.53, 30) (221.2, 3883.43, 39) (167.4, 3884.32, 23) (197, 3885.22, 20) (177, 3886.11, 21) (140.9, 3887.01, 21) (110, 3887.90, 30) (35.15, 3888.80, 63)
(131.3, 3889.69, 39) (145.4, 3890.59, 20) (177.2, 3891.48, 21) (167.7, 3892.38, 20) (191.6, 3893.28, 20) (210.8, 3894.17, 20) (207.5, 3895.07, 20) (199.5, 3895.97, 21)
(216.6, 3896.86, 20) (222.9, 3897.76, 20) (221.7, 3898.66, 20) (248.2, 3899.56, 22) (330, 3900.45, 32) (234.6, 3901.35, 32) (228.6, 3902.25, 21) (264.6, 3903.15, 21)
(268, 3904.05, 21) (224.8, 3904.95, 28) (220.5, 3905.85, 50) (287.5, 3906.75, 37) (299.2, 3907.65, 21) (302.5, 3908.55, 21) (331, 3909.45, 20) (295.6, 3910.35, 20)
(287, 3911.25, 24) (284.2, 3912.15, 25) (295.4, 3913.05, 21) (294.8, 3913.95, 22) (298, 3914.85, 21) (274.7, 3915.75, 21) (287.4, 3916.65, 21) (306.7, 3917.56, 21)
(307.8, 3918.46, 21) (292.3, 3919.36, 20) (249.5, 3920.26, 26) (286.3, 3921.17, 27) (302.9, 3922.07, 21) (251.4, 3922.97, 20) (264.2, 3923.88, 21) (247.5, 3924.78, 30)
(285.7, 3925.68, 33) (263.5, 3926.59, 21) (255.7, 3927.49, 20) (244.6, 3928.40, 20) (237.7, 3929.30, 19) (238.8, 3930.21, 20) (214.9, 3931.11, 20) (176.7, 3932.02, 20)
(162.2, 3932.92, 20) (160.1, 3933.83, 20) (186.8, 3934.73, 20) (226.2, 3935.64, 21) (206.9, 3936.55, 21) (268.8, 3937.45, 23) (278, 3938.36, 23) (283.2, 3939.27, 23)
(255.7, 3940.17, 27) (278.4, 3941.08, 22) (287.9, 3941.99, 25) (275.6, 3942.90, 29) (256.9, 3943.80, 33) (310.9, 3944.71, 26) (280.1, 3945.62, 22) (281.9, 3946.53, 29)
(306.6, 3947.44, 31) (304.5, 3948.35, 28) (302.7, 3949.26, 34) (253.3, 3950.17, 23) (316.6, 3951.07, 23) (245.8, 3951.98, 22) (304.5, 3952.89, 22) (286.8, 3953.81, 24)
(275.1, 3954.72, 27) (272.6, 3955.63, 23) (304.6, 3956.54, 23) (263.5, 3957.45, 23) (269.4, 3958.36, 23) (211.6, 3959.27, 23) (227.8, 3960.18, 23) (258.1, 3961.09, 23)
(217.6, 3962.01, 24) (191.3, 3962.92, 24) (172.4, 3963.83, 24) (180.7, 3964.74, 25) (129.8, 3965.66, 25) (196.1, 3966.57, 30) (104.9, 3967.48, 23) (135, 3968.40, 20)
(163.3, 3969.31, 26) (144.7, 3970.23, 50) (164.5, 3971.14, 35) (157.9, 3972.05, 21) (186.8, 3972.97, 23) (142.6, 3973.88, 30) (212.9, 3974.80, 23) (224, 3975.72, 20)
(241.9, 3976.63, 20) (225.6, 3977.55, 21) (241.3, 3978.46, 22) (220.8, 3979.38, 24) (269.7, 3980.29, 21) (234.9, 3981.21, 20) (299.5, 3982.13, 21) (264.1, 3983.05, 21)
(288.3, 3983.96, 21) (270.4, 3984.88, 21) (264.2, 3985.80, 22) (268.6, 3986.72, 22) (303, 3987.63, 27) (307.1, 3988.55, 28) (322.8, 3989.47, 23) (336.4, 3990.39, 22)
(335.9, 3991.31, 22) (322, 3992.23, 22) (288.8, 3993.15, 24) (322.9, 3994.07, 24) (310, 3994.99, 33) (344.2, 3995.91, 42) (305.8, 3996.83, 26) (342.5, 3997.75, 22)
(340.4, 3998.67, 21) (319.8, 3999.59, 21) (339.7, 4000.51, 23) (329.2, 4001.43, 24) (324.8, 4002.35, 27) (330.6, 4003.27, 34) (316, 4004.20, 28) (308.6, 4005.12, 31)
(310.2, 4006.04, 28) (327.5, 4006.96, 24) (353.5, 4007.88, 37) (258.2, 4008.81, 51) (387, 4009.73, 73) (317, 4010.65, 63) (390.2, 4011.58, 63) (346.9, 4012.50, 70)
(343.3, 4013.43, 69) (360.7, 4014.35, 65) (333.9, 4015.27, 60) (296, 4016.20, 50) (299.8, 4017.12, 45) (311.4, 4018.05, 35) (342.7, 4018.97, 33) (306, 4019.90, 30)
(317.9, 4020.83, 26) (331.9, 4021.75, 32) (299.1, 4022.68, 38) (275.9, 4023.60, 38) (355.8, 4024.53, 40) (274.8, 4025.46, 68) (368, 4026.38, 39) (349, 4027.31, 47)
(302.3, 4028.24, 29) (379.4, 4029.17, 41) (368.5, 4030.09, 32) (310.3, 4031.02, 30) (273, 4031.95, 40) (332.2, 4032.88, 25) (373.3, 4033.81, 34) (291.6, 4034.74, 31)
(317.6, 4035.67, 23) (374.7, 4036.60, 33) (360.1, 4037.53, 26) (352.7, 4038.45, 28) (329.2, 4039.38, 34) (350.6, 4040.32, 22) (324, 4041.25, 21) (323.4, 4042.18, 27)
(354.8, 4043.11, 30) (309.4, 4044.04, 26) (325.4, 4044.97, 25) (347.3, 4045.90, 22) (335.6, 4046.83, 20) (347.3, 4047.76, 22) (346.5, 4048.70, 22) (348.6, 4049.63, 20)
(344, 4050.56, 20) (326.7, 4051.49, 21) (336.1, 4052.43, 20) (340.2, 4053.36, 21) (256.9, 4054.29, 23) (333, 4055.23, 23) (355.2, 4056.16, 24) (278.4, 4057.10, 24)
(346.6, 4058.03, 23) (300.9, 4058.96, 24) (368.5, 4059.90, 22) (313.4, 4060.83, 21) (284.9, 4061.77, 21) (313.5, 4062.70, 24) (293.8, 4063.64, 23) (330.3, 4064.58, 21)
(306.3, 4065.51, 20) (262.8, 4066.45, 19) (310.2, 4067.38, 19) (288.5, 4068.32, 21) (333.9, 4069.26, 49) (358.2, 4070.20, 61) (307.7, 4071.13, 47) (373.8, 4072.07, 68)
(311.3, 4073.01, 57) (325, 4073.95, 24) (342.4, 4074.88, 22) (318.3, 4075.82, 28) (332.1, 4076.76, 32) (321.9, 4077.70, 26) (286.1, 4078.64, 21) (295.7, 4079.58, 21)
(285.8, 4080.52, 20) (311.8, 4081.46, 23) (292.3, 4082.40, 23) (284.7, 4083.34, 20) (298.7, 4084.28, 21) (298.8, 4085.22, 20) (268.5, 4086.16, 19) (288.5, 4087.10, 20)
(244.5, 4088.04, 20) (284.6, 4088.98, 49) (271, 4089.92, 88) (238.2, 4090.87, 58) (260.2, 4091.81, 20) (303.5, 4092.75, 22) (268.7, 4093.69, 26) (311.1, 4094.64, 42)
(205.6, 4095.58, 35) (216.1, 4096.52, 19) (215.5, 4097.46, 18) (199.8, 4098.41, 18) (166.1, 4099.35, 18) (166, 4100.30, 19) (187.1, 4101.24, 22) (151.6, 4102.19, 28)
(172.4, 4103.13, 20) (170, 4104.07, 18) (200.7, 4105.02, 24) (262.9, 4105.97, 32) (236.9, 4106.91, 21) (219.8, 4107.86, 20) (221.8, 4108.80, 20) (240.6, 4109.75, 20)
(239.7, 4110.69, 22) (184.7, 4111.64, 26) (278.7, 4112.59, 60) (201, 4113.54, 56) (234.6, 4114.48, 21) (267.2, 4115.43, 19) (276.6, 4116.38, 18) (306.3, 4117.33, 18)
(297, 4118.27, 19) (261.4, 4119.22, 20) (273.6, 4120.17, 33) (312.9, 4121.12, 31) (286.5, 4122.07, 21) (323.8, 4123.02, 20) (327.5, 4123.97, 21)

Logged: 1.34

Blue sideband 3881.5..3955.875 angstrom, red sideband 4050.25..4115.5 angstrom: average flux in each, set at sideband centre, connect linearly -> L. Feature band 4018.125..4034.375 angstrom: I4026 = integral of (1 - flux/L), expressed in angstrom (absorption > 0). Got -3.7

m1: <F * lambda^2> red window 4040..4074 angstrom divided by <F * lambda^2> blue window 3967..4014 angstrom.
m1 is 1.20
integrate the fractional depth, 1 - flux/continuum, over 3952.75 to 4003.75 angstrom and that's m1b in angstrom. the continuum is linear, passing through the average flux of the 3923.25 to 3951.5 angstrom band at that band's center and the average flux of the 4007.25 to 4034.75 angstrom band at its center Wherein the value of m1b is 6.47 angstrom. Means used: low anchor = 255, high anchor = 329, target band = 255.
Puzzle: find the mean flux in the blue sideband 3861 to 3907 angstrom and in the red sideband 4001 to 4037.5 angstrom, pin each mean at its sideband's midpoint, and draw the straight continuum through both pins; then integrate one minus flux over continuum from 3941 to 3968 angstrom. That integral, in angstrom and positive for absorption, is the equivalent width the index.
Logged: 2.9 angstrom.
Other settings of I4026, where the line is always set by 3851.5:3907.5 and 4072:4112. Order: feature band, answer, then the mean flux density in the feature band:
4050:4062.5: -3.3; 322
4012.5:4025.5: -3.6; 320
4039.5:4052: -4.1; 337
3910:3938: -1.4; 256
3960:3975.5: 4.5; 175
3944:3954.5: -1.8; 289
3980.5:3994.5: -2.6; 295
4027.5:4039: -3.8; 337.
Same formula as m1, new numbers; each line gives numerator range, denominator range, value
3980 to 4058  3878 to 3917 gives 1.50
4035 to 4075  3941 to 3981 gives 1.47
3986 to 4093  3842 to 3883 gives 1.34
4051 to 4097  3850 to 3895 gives 1.39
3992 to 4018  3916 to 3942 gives 1.35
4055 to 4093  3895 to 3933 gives 1.26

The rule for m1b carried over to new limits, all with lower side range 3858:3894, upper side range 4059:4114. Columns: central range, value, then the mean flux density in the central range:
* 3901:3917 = -2.4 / 277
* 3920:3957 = -2.4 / 261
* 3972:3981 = 1.3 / 215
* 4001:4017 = -4.6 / 331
